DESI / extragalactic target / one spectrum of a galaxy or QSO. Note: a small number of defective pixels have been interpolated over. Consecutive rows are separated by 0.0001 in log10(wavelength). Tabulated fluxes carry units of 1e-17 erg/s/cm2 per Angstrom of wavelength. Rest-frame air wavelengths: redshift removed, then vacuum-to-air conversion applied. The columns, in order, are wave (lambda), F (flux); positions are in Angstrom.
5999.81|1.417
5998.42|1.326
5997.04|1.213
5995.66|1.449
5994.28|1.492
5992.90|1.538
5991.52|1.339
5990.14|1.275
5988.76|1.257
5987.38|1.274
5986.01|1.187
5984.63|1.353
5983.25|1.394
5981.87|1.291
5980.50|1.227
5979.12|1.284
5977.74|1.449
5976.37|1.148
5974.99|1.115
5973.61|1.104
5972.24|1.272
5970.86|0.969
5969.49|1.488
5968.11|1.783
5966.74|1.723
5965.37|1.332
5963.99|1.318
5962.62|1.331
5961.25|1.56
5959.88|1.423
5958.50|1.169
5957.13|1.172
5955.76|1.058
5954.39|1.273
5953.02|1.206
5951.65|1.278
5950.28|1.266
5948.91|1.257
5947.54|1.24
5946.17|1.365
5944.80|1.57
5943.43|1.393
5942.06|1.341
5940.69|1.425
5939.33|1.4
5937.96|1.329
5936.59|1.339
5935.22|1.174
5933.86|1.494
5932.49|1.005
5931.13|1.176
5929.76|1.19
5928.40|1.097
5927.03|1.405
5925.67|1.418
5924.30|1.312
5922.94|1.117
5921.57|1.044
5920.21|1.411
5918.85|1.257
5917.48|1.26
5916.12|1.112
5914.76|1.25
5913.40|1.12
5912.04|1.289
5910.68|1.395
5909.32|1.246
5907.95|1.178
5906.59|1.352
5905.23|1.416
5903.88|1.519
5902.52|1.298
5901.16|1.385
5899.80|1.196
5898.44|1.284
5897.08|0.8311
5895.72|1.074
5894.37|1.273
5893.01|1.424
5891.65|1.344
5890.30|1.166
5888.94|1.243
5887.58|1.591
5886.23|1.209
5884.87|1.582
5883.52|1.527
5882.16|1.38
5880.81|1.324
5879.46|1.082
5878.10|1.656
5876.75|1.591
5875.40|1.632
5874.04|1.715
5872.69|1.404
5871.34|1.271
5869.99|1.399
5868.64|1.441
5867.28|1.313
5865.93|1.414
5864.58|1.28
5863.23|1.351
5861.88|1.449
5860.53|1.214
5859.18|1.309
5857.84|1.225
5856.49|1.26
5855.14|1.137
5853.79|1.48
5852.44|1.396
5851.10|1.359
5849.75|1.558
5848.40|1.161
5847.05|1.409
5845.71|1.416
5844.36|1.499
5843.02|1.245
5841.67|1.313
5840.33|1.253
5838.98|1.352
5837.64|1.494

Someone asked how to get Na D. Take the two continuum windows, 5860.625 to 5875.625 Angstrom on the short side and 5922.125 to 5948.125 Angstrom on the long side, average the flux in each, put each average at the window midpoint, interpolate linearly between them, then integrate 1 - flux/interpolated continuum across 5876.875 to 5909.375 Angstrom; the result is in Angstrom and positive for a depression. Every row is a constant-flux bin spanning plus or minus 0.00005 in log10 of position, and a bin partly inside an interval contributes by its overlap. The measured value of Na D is 1.1 Angstrom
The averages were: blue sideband 1.41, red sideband 1.3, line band 1.32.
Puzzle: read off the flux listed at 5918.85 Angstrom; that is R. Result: 1.257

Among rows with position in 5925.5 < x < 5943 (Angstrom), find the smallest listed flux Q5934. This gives 1.005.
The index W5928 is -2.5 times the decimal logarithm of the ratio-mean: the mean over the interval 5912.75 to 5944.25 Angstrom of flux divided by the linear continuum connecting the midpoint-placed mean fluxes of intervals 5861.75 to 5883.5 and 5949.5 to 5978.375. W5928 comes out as 0.07 mag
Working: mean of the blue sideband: 1.42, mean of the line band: 1.27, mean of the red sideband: 1.31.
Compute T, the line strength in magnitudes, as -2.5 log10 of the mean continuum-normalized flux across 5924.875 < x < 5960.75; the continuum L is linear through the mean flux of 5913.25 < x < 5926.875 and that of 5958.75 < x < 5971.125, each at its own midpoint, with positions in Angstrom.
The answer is 0.04 mag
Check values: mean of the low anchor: 1.24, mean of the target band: 1.29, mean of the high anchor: 1.44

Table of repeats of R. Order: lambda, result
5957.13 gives 1.172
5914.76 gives 1.25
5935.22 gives 1.174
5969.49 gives 1.488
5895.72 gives 1.074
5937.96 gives 1.329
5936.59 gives 1.339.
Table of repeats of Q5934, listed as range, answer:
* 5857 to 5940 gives 0.8311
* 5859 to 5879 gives 1.214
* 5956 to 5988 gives 0.969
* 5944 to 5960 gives 1.058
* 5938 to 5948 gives 1.24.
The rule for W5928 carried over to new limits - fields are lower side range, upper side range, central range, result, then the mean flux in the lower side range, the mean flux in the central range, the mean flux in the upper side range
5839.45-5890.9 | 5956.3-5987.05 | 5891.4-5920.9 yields 0.07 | 1.38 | 1.27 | 1.32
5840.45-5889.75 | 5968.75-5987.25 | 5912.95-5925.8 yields 0.08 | 1.38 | 1.22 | 1.25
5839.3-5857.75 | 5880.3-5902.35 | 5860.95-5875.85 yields -0.08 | 1.34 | 1.42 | 1.3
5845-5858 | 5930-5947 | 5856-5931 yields 0.02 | 1.34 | 1.32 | 1.33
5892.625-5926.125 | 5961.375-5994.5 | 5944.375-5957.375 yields 0.03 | 1.26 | 1.27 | 1.33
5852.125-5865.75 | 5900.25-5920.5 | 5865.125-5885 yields -0.11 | 1.31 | 1.44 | 1.3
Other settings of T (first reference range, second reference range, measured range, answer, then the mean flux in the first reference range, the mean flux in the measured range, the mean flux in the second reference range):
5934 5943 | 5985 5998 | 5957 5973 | -0.03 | 1.35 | 1.38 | 1.34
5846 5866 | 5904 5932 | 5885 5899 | 0.03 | 1.33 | 1.26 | 1.26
